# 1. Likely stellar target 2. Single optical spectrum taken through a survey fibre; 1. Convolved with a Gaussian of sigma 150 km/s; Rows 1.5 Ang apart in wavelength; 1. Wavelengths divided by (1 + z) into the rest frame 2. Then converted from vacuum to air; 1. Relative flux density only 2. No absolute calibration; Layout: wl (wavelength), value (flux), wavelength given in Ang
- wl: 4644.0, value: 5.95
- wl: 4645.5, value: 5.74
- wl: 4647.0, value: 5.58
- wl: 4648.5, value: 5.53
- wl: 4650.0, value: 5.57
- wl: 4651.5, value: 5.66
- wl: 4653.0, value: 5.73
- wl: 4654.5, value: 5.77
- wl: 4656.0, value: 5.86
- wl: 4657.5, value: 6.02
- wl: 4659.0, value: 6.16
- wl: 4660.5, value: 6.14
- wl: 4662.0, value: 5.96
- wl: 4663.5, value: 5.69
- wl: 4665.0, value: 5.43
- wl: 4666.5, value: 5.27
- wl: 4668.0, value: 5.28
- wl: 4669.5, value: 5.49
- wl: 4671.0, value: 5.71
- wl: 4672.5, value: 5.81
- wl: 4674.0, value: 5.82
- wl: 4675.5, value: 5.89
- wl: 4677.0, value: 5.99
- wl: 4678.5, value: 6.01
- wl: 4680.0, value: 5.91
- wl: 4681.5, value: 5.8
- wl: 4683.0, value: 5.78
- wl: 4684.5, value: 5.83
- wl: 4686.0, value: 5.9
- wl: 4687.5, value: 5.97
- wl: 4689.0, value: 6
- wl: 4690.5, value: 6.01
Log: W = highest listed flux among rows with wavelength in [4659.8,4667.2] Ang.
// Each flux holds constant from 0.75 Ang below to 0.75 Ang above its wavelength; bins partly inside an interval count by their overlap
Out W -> 6.14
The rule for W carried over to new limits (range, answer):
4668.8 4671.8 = 5.71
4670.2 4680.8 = 6.01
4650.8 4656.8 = 5.86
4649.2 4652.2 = 5.66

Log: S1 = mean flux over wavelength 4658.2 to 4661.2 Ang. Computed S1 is 6.15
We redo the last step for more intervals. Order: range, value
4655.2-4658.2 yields 5.94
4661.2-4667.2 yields 5.59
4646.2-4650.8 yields 5.56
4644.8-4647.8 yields 5.66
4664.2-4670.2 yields 5.37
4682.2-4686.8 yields 5.84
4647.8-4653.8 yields 5.62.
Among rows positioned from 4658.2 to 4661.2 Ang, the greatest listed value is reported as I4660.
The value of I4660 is 6.16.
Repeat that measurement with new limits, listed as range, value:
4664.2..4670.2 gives 5.49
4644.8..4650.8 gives 5.74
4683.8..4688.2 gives 5.97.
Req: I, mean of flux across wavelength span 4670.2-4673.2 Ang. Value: 5.75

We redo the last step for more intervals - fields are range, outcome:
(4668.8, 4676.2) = 5.74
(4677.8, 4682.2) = 5.91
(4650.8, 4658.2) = 5.81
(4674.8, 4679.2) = 5.96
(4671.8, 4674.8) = 5.82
